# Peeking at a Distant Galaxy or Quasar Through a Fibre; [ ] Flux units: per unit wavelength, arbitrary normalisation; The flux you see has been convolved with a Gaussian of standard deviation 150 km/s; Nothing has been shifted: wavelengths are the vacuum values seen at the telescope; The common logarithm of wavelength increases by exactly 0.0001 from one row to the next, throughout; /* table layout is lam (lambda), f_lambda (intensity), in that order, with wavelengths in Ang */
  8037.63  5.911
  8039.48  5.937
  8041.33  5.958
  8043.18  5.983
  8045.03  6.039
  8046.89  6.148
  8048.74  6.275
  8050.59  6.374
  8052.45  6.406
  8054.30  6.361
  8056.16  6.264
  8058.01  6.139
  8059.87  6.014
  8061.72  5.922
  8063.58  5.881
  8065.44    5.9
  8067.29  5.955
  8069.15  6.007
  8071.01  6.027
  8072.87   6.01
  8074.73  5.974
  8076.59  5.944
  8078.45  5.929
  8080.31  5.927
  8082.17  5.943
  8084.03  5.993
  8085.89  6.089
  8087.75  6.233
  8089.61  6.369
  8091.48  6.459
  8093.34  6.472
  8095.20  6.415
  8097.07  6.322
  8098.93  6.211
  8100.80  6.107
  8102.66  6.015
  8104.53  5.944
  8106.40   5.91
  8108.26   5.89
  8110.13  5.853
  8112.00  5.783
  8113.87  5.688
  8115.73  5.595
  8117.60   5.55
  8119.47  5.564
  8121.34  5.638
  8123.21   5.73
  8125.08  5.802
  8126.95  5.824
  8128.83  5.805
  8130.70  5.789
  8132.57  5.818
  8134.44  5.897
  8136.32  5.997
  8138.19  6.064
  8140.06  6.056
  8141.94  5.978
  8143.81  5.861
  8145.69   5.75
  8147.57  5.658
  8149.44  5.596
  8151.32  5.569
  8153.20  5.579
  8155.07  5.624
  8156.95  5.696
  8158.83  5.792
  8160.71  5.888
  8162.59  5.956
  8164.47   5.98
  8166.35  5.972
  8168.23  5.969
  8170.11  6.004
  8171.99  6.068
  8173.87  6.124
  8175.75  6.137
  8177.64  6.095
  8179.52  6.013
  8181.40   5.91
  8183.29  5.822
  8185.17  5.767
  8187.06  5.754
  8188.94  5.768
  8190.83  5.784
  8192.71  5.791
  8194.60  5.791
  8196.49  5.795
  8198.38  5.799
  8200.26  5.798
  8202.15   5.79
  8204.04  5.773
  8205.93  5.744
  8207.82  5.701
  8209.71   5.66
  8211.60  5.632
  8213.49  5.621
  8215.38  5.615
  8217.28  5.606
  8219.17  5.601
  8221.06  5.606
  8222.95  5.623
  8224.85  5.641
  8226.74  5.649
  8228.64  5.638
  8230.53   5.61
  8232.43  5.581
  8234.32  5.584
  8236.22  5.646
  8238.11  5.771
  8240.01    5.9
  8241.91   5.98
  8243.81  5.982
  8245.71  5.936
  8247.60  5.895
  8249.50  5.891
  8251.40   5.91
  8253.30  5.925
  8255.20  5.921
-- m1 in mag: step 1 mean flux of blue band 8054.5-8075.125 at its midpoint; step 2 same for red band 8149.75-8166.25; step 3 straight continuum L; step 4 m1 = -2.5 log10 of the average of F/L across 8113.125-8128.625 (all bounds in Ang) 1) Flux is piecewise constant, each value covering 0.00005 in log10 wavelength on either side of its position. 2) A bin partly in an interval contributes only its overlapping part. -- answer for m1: 0.03 mag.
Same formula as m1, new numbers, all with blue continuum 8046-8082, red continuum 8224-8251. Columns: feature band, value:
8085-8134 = 0.01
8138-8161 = 0.03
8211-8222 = 0.04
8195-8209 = 0.01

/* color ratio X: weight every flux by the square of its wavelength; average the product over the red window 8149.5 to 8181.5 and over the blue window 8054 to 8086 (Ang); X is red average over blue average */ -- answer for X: 1.01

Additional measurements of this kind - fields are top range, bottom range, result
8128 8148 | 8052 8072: 0.99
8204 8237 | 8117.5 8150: 0.99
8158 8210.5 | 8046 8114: 0.99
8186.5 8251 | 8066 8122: 0.99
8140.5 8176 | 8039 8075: 0.99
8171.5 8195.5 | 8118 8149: 1.03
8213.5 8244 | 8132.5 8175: 0.99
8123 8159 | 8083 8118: 0.97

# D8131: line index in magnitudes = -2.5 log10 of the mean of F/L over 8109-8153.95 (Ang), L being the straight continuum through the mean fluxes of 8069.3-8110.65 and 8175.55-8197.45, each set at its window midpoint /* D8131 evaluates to 0.04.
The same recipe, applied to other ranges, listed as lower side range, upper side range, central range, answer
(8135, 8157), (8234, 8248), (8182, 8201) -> 0.01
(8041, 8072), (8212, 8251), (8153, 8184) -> -0.01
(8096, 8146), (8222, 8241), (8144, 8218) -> -0.01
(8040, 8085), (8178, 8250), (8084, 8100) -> -0.05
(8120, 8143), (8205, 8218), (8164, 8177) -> -0.05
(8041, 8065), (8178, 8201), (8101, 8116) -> 0.03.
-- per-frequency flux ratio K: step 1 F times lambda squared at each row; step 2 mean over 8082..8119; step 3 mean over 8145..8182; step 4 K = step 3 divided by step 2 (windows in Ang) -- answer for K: 0.99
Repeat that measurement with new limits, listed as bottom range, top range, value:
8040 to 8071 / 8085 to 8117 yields 1.01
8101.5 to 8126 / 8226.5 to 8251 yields 1.03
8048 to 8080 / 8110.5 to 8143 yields 0.97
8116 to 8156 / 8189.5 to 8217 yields 1.01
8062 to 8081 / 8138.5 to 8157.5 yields 0.98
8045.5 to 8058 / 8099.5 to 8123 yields 0.94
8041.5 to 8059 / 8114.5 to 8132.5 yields 0.94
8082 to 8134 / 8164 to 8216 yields 1.00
